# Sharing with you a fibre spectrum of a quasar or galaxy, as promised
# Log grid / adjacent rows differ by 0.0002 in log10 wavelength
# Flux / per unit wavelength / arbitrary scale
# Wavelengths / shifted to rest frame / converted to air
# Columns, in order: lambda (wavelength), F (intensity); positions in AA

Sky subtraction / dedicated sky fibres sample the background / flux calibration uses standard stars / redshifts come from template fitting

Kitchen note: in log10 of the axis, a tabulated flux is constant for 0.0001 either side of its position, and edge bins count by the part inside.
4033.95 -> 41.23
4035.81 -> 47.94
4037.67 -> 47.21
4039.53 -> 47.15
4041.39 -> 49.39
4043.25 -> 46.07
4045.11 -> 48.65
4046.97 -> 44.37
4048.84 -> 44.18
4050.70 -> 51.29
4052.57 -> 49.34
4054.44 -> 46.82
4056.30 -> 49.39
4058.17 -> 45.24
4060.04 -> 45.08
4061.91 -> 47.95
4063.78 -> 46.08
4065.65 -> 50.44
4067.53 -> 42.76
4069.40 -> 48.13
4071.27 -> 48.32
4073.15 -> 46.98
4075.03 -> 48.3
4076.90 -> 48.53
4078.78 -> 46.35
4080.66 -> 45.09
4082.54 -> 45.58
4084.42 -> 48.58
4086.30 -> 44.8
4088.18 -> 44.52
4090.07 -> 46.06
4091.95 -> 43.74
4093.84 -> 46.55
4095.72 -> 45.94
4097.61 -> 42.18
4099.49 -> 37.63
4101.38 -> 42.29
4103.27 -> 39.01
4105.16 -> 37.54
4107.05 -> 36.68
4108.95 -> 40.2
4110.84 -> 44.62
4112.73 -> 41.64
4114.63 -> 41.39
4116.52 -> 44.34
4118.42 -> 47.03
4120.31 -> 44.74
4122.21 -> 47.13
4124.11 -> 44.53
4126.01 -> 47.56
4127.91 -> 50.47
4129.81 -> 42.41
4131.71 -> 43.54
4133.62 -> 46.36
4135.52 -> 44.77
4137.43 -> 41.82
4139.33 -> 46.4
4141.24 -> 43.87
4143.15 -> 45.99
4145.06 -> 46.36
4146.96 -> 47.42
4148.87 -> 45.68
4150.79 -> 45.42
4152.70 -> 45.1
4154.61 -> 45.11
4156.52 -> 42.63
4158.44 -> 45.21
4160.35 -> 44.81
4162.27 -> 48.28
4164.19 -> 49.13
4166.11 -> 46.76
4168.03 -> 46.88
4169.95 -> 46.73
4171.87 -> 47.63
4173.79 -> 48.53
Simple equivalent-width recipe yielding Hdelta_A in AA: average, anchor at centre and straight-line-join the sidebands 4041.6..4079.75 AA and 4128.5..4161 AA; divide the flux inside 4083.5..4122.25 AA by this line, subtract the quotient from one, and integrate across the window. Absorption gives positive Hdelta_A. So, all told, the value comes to 2.5 AA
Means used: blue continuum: 47.3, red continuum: 44.9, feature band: 43.1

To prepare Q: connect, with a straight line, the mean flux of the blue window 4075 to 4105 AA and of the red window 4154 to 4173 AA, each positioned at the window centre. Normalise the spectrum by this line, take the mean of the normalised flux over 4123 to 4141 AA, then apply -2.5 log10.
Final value 0.01 mag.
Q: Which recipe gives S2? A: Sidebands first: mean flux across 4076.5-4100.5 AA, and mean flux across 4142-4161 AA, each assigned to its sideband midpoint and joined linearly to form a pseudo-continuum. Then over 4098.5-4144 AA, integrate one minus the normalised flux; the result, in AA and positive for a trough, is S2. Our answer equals 1.8 AA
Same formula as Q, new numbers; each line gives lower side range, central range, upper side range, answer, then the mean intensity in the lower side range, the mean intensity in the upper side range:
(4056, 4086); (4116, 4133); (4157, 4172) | 0.02 mag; 46.9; 46.7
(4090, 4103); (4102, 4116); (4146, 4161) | 0.08 mag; 43.1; 45.2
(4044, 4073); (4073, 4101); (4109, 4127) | 0.02 mag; 47.2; 44.6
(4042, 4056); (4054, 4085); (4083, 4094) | -0.01 mag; 47.4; 45.6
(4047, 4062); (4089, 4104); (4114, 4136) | 0.08 mag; 47.2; 45.4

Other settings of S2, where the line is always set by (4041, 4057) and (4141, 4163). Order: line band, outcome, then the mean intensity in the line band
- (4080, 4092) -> 0.33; 45.6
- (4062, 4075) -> 0.00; 47.2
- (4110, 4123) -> 0.53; 44.4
